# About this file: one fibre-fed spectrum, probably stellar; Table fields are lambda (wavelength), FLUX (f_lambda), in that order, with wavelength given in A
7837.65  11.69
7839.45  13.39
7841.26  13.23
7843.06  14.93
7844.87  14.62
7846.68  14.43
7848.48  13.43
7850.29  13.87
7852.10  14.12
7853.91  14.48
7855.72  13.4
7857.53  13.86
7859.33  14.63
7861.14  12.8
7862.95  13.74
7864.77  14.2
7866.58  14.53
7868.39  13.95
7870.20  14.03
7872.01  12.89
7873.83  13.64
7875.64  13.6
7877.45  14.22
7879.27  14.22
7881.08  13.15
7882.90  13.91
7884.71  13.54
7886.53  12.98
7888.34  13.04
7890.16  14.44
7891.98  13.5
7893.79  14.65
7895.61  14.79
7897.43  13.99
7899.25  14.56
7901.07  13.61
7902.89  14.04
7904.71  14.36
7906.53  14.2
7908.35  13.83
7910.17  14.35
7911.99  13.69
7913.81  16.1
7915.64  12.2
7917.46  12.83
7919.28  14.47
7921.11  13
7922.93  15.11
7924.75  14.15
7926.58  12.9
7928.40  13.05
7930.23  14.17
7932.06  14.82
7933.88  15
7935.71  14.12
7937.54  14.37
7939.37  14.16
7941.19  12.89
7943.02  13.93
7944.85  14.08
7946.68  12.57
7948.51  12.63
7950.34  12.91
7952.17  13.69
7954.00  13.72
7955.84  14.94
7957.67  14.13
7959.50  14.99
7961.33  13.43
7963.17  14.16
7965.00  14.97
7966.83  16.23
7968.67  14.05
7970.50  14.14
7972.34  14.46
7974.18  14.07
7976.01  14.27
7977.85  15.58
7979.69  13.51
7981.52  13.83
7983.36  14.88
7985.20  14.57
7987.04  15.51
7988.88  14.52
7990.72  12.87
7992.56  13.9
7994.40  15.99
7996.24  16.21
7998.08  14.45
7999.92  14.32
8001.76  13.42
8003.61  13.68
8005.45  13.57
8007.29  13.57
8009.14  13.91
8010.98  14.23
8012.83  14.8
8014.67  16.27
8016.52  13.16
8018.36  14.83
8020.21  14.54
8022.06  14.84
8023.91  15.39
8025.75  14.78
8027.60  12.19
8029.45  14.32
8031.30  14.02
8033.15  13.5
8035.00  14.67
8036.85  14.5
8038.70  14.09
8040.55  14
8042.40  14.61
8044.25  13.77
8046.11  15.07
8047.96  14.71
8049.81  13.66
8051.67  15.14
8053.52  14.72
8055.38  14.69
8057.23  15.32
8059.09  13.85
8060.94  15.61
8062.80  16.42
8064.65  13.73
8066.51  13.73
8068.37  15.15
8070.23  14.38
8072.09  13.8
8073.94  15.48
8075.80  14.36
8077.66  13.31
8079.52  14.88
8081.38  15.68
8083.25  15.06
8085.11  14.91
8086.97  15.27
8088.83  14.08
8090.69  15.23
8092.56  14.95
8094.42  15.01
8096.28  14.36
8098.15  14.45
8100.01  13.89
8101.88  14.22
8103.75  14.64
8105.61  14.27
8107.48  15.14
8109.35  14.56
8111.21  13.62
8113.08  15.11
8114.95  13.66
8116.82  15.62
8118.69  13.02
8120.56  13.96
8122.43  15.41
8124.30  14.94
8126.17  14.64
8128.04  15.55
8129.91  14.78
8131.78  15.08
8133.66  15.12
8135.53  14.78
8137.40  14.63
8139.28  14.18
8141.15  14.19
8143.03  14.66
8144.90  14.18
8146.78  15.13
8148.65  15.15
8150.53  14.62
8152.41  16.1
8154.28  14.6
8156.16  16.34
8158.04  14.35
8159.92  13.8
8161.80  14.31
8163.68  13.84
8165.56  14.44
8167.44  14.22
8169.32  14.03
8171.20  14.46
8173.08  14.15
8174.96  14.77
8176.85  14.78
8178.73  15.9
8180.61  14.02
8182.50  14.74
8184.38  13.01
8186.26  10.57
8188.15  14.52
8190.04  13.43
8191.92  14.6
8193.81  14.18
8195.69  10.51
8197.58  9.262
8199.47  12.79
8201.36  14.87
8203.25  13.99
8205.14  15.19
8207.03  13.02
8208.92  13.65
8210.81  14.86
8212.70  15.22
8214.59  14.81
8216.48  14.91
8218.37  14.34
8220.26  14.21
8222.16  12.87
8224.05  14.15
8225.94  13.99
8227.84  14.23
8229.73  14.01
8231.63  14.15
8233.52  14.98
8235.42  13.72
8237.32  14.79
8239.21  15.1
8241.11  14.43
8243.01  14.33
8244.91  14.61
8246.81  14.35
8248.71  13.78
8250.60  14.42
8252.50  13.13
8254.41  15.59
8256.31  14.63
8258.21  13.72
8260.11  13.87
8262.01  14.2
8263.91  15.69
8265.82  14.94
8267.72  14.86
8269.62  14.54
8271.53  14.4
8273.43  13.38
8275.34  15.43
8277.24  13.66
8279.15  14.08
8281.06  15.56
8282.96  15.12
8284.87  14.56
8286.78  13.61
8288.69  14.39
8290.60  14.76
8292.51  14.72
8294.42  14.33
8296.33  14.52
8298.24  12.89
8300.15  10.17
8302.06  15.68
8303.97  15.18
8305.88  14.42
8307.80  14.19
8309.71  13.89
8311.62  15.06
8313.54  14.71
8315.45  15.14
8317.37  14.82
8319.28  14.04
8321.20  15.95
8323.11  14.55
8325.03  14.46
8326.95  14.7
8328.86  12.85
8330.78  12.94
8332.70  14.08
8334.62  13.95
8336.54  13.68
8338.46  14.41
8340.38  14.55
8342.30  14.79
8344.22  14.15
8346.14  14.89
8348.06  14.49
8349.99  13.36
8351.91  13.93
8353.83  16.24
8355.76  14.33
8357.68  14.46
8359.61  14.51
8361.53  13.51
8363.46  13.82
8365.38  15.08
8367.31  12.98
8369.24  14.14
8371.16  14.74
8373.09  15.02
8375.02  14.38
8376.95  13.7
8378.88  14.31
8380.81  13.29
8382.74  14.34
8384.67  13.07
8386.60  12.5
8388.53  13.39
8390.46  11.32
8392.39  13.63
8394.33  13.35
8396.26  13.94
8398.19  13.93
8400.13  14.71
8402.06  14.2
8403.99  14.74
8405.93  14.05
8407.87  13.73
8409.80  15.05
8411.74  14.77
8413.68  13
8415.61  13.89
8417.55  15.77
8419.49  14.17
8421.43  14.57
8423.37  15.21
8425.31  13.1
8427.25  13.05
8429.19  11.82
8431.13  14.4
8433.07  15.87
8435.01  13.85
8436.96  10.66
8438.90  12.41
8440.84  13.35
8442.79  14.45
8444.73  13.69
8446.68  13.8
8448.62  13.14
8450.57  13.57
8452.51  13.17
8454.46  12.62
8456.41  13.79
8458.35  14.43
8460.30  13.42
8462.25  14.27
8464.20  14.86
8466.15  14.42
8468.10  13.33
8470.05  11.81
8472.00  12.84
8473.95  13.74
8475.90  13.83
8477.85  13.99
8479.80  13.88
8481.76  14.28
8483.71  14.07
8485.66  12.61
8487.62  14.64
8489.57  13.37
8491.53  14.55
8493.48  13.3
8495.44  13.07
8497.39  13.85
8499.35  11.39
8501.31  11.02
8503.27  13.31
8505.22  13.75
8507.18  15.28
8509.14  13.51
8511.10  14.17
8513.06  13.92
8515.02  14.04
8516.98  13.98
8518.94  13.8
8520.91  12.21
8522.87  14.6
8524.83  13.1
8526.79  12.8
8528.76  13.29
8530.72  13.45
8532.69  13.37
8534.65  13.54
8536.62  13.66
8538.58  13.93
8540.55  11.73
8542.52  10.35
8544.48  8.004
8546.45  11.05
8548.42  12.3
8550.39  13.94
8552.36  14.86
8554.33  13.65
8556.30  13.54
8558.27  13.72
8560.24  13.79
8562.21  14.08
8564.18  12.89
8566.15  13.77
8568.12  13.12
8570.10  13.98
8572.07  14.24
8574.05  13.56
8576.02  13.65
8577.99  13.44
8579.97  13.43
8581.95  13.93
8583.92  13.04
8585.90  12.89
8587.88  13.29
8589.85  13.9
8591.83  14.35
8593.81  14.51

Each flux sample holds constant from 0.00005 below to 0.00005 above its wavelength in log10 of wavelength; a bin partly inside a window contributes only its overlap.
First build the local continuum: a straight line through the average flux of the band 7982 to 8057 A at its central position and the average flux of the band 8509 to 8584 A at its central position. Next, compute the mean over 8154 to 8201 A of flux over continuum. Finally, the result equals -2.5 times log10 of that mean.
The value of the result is 0.019 mag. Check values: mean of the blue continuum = 14.4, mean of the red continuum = 13.3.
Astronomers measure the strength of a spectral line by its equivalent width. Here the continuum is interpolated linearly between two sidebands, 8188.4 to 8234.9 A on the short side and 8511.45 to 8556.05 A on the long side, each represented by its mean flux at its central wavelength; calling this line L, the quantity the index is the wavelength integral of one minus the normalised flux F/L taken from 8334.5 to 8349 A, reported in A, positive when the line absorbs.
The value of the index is -0.9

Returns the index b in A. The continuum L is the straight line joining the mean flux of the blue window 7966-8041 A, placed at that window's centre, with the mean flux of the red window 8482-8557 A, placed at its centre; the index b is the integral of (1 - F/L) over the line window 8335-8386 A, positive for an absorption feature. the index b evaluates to -2.49 A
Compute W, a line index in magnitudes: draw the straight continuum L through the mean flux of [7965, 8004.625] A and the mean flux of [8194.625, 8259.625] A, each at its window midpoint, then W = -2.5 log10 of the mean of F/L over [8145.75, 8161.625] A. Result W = -0.060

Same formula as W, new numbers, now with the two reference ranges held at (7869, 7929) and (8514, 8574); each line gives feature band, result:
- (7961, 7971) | -0.061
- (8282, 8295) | -0.083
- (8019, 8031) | -0.047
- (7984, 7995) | -0.059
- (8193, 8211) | 0.031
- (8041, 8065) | -0.079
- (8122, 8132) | -0.110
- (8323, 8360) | -0.069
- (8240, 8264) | -0.066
